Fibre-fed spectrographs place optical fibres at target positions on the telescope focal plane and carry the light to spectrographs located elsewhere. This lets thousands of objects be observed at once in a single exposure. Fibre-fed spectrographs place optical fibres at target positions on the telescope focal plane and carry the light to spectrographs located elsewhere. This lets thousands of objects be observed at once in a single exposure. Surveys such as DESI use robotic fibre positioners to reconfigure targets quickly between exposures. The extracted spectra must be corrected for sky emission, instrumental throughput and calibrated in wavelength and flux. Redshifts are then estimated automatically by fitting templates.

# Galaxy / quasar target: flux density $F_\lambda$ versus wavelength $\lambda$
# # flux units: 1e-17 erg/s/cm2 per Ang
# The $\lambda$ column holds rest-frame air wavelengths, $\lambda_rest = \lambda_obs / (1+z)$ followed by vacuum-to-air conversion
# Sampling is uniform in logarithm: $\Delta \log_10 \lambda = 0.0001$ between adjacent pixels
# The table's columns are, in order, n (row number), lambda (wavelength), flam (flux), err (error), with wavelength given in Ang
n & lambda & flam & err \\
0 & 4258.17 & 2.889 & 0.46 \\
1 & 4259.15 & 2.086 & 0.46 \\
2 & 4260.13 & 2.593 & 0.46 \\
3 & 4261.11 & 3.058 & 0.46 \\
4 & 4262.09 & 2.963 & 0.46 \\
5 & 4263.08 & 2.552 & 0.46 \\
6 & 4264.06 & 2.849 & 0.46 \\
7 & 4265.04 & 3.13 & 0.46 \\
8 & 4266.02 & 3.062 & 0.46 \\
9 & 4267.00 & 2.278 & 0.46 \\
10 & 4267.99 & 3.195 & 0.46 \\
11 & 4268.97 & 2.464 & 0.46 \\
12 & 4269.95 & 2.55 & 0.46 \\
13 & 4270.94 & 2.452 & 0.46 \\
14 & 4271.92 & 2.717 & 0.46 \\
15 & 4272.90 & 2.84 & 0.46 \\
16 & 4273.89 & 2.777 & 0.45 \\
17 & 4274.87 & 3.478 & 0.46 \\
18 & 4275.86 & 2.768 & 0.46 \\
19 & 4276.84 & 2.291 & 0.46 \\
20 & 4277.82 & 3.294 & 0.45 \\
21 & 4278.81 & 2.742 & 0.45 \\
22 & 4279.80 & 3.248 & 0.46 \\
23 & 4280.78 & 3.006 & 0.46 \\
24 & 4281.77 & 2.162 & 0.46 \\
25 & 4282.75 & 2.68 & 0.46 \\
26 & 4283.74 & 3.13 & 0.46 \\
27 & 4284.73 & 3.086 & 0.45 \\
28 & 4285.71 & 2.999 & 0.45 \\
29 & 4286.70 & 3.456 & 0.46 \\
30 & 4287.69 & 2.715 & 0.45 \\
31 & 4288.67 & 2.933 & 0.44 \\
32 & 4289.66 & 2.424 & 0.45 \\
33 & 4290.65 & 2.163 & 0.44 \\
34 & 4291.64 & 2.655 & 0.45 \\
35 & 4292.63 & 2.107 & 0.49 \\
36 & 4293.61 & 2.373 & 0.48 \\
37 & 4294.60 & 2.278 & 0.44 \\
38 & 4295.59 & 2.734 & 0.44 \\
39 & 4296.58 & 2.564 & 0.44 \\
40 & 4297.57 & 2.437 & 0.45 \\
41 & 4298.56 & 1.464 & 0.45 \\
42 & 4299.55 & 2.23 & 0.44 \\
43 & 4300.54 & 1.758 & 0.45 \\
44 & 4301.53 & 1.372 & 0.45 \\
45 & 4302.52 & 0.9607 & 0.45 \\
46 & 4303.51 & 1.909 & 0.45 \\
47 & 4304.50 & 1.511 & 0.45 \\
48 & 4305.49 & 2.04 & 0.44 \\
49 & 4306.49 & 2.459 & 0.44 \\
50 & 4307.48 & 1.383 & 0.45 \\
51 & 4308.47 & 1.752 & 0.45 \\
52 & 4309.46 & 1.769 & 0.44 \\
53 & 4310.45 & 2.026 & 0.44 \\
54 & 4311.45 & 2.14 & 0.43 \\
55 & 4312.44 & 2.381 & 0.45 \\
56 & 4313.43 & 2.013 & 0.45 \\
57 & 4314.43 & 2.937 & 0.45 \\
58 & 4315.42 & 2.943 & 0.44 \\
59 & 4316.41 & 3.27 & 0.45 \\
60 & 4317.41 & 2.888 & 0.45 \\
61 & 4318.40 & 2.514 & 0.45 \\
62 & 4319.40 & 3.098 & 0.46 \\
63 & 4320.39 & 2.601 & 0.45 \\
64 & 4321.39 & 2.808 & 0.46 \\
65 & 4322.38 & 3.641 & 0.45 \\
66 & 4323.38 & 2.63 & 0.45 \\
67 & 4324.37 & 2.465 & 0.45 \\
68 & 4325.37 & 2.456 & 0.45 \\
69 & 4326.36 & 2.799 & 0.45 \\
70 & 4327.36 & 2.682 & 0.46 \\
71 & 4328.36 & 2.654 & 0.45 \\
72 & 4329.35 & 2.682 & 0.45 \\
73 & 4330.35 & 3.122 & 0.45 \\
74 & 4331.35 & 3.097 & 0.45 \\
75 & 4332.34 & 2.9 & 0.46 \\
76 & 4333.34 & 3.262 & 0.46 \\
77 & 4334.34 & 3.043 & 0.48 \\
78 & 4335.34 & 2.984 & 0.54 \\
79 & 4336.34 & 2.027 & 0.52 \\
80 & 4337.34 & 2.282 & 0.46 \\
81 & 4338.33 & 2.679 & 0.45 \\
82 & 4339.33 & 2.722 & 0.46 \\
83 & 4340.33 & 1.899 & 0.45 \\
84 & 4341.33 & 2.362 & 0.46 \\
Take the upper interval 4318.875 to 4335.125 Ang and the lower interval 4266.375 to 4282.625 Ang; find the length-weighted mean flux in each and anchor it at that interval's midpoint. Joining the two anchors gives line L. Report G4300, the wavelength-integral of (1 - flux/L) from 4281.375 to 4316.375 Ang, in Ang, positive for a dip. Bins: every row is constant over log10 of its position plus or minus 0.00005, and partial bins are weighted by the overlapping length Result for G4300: 6.4 Ang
